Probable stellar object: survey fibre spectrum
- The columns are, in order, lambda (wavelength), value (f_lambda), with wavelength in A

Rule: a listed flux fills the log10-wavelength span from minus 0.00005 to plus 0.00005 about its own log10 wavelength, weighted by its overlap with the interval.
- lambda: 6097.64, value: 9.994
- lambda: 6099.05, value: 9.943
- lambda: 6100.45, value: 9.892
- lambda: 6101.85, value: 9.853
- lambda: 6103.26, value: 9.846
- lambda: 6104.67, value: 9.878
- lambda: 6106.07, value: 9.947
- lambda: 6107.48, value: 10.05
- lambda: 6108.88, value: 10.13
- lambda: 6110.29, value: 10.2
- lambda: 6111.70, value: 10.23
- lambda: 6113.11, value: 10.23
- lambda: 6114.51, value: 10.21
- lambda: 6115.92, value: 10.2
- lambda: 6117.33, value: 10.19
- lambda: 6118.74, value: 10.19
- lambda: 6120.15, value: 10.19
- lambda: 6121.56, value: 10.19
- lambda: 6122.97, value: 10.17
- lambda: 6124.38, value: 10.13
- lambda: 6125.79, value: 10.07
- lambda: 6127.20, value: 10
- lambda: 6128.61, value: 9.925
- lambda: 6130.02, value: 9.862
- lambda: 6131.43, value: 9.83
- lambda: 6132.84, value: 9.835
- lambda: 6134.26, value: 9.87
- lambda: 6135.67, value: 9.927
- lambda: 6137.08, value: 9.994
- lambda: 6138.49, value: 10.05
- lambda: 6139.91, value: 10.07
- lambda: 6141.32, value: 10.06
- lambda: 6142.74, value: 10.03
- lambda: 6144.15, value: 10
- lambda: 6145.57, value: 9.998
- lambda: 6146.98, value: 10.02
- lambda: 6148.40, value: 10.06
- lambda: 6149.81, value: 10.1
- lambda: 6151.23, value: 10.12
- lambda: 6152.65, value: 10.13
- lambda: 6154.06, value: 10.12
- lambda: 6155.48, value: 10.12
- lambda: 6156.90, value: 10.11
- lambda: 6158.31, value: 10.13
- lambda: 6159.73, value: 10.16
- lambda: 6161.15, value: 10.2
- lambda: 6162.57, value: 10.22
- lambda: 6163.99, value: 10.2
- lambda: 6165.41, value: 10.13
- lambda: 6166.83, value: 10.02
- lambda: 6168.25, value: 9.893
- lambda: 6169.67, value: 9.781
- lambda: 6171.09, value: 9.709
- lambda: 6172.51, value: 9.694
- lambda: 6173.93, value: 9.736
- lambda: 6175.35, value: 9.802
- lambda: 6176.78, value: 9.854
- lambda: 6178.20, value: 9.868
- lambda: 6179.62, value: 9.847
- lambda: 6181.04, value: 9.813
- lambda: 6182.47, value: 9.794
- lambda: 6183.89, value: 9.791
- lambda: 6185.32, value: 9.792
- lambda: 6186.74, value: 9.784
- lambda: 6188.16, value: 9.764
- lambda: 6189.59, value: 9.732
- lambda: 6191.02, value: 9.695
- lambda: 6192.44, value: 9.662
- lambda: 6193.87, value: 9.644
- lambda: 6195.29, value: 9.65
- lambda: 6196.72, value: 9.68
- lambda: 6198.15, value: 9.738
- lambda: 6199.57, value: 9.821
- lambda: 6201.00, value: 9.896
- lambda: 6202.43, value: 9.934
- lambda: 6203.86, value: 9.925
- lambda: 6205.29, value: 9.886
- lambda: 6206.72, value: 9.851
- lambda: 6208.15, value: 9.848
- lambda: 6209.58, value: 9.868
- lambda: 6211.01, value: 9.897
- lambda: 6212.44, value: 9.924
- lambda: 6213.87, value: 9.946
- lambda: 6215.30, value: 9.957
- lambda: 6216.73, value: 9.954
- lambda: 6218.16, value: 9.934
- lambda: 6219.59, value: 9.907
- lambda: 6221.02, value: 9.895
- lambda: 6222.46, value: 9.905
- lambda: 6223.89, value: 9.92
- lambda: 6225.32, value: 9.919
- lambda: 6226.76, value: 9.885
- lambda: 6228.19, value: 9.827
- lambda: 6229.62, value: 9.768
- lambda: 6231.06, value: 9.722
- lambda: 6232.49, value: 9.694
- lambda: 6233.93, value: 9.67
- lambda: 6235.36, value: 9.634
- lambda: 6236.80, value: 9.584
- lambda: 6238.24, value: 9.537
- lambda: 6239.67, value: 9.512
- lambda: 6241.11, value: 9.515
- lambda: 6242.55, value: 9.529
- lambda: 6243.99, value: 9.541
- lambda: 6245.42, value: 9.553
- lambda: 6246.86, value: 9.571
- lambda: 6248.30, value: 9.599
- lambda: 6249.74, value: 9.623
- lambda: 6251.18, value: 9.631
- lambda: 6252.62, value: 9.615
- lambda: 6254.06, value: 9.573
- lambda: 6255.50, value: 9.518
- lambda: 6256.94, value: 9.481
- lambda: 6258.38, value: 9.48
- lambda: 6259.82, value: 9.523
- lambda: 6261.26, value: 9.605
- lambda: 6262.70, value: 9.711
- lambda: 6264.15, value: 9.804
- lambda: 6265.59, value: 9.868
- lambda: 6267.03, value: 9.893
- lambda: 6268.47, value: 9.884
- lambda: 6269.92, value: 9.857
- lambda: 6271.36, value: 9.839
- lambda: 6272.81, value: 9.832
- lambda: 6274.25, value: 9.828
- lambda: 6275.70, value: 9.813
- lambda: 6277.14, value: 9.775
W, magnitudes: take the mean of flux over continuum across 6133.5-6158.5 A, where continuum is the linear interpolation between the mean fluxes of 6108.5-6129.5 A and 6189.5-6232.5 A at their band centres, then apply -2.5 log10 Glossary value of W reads 0.001 mag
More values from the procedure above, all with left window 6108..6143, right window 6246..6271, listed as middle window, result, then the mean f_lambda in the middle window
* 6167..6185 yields 0.01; 9.8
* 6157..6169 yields -0.02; 10.1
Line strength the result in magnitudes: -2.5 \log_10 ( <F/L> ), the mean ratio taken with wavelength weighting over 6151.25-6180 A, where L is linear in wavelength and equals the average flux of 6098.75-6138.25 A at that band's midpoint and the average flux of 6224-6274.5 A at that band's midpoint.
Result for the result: -0.01 mag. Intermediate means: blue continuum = 10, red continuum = 9.68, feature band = 9.99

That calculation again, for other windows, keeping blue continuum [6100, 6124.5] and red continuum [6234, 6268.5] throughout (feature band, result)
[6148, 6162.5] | -0.02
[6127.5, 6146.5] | 0.01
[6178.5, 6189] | 0.01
